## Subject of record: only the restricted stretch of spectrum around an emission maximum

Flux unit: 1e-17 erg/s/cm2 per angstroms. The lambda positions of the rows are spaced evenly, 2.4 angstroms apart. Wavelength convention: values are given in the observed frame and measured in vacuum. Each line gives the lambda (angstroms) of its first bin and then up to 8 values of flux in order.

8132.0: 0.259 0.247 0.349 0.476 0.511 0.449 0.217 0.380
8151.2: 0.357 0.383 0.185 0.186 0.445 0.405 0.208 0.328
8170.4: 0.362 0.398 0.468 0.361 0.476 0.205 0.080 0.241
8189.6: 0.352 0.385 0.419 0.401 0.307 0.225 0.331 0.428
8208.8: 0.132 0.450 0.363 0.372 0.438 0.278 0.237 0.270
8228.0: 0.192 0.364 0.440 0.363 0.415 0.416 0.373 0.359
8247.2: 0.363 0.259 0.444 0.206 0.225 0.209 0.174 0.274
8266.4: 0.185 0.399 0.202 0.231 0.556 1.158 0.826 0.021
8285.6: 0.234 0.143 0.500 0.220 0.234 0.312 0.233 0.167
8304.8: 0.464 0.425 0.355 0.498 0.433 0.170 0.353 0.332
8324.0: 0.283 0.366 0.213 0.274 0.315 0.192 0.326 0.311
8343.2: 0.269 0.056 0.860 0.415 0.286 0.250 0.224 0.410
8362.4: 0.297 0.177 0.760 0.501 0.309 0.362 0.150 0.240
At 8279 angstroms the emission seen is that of Hgamma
